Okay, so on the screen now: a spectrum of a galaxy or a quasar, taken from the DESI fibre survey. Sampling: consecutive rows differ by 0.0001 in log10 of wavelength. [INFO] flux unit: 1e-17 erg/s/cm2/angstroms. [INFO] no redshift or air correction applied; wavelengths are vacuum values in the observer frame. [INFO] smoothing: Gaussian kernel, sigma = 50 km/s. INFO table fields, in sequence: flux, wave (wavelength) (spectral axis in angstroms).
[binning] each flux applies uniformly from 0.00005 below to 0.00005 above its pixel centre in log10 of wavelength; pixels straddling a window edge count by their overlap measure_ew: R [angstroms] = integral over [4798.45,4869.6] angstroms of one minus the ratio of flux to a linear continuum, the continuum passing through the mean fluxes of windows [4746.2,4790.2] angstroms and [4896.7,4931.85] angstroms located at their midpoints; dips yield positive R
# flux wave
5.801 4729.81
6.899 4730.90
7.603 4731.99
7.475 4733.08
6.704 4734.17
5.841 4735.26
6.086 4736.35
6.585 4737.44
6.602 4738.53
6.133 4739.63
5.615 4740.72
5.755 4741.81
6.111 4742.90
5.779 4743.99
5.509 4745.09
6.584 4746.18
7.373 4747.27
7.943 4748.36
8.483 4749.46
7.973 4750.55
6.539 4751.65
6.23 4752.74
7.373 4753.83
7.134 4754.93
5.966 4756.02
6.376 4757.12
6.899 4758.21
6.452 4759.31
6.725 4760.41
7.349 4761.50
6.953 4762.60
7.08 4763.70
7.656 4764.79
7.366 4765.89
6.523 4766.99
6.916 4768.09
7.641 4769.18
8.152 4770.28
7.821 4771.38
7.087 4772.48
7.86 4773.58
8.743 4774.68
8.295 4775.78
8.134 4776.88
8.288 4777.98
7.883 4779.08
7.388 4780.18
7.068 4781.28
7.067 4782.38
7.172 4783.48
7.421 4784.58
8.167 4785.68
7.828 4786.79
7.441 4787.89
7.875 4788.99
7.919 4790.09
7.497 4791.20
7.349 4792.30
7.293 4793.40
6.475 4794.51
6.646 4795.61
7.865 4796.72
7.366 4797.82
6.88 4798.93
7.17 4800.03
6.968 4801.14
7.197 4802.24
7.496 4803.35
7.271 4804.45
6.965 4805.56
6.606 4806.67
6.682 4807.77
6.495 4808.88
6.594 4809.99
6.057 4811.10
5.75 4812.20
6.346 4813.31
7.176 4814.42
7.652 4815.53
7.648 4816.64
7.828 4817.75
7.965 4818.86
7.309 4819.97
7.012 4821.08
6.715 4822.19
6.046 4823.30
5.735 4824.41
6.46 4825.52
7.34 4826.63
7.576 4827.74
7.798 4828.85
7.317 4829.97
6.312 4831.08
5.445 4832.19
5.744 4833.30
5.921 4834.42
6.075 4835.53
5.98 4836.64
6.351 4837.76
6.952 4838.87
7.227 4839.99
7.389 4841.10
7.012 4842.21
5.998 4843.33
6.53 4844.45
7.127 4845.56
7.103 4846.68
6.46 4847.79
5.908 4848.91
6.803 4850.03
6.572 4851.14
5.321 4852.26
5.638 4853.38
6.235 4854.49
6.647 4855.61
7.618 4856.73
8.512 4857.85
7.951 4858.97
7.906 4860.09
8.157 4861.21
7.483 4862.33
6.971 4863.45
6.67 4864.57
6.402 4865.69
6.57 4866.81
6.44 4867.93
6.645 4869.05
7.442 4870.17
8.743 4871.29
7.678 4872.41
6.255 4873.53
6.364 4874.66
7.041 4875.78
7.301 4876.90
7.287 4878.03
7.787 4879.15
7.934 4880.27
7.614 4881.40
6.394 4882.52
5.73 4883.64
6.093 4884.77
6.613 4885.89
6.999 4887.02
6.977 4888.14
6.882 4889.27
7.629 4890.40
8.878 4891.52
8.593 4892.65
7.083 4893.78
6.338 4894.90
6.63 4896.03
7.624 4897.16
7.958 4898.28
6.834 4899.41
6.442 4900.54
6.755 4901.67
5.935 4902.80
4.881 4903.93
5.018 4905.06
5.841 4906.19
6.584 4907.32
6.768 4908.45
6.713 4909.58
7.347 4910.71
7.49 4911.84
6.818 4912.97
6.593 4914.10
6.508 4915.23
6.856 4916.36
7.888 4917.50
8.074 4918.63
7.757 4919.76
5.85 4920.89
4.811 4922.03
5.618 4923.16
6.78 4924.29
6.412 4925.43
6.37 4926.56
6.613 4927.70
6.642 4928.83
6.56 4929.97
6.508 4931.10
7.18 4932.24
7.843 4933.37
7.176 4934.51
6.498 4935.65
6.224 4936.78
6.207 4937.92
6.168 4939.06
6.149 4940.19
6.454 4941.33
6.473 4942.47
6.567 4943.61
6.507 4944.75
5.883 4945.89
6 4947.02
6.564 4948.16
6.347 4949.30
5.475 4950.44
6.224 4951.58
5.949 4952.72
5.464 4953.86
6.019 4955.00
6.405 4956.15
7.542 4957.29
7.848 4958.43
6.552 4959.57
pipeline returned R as 2.3 angstroms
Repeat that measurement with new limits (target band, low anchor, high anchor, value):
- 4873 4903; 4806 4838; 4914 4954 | -2.2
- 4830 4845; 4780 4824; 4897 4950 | 1.2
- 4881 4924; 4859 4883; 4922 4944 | 0.5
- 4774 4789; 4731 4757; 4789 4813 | -1.9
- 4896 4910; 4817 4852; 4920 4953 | 0.1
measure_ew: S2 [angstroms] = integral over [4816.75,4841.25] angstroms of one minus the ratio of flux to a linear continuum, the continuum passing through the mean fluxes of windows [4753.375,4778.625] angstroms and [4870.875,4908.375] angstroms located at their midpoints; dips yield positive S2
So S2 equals 1.3 angstroms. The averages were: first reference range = 7.34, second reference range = 6.92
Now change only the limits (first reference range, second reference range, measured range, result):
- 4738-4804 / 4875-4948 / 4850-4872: -0.46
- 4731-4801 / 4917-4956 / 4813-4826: -0.17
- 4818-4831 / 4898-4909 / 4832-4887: -1.31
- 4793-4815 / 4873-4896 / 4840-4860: 0.55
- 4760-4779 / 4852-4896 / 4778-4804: 0.34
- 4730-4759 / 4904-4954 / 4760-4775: -1.73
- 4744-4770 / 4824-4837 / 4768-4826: -4.64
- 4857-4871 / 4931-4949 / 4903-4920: 0.25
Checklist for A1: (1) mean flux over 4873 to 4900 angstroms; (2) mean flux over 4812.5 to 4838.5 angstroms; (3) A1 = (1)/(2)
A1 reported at 1.05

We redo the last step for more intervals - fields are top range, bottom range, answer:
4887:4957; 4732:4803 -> 0.93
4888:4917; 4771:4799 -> 0.90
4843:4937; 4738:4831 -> 0.97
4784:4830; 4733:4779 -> 1.02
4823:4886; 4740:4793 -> 0.94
